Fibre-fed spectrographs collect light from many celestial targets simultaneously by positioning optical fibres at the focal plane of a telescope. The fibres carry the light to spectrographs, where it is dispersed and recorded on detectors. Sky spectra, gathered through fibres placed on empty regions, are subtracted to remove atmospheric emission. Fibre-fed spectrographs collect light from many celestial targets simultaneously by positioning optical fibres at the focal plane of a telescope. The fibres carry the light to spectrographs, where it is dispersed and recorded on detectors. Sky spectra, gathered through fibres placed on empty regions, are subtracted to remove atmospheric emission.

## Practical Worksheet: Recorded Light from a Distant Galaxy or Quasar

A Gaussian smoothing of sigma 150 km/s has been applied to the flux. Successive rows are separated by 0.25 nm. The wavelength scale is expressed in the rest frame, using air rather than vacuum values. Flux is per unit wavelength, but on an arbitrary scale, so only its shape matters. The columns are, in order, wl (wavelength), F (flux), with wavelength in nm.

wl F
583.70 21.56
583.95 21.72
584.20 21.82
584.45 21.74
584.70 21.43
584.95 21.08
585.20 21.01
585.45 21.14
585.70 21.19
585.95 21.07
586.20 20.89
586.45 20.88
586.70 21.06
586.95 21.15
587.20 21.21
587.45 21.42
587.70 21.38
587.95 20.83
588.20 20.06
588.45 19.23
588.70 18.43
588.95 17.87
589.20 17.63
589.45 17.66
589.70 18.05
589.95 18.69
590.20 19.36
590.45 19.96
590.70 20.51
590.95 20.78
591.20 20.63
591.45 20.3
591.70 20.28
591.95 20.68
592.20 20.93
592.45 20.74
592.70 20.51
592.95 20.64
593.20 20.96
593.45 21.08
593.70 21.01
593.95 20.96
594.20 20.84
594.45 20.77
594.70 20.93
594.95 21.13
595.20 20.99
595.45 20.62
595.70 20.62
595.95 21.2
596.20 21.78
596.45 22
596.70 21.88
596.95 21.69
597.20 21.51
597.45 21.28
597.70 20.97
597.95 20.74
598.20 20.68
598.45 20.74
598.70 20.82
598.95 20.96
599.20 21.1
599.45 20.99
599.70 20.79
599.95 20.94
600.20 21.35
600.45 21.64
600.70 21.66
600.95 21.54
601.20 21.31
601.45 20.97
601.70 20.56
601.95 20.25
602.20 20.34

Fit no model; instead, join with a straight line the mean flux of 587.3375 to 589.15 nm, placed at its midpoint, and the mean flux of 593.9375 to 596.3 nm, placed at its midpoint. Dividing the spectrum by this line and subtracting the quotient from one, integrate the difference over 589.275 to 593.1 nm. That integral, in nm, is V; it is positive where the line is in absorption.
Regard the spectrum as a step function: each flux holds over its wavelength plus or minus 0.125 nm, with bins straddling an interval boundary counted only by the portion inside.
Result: 0.06 nm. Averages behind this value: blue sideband 19.8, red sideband 21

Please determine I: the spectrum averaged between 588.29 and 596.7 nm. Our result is 20.3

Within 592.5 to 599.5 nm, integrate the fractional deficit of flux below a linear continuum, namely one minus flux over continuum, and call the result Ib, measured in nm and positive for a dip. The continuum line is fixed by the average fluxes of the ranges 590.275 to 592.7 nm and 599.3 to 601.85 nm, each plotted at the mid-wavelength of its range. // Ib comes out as -0.07 nm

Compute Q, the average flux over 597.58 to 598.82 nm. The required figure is 20.8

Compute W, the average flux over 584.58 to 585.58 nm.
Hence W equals 21.2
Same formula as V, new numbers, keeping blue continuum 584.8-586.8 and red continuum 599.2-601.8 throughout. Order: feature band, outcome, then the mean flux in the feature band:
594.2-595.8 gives 0.02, 20.8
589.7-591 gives 0.09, 19.6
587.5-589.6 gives 0.19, 19.2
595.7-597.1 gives -0.03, 21.6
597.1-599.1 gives 0.02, 21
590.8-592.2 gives 0.03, 20.6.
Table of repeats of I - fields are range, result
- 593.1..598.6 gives 21.1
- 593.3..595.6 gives 20.9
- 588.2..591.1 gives 19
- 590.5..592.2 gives 20.5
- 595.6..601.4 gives 21.2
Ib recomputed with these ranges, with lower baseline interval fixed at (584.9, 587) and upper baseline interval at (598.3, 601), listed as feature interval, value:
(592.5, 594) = 0.02 nm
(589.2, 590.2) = 0.14 nm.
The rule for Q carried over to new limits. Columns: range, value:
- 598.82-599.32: 21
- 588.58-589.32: 18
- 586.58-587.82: 21.2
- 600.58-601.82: 21.2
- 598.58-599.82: 20.9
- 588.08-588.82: 19.2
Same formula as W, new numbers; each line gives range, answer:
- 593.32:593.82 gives 21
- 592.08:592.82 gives 20.7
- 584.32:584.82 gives 21.6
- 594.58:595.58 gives 20.9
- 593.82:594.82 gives 20.9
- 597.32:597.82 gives 21.1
